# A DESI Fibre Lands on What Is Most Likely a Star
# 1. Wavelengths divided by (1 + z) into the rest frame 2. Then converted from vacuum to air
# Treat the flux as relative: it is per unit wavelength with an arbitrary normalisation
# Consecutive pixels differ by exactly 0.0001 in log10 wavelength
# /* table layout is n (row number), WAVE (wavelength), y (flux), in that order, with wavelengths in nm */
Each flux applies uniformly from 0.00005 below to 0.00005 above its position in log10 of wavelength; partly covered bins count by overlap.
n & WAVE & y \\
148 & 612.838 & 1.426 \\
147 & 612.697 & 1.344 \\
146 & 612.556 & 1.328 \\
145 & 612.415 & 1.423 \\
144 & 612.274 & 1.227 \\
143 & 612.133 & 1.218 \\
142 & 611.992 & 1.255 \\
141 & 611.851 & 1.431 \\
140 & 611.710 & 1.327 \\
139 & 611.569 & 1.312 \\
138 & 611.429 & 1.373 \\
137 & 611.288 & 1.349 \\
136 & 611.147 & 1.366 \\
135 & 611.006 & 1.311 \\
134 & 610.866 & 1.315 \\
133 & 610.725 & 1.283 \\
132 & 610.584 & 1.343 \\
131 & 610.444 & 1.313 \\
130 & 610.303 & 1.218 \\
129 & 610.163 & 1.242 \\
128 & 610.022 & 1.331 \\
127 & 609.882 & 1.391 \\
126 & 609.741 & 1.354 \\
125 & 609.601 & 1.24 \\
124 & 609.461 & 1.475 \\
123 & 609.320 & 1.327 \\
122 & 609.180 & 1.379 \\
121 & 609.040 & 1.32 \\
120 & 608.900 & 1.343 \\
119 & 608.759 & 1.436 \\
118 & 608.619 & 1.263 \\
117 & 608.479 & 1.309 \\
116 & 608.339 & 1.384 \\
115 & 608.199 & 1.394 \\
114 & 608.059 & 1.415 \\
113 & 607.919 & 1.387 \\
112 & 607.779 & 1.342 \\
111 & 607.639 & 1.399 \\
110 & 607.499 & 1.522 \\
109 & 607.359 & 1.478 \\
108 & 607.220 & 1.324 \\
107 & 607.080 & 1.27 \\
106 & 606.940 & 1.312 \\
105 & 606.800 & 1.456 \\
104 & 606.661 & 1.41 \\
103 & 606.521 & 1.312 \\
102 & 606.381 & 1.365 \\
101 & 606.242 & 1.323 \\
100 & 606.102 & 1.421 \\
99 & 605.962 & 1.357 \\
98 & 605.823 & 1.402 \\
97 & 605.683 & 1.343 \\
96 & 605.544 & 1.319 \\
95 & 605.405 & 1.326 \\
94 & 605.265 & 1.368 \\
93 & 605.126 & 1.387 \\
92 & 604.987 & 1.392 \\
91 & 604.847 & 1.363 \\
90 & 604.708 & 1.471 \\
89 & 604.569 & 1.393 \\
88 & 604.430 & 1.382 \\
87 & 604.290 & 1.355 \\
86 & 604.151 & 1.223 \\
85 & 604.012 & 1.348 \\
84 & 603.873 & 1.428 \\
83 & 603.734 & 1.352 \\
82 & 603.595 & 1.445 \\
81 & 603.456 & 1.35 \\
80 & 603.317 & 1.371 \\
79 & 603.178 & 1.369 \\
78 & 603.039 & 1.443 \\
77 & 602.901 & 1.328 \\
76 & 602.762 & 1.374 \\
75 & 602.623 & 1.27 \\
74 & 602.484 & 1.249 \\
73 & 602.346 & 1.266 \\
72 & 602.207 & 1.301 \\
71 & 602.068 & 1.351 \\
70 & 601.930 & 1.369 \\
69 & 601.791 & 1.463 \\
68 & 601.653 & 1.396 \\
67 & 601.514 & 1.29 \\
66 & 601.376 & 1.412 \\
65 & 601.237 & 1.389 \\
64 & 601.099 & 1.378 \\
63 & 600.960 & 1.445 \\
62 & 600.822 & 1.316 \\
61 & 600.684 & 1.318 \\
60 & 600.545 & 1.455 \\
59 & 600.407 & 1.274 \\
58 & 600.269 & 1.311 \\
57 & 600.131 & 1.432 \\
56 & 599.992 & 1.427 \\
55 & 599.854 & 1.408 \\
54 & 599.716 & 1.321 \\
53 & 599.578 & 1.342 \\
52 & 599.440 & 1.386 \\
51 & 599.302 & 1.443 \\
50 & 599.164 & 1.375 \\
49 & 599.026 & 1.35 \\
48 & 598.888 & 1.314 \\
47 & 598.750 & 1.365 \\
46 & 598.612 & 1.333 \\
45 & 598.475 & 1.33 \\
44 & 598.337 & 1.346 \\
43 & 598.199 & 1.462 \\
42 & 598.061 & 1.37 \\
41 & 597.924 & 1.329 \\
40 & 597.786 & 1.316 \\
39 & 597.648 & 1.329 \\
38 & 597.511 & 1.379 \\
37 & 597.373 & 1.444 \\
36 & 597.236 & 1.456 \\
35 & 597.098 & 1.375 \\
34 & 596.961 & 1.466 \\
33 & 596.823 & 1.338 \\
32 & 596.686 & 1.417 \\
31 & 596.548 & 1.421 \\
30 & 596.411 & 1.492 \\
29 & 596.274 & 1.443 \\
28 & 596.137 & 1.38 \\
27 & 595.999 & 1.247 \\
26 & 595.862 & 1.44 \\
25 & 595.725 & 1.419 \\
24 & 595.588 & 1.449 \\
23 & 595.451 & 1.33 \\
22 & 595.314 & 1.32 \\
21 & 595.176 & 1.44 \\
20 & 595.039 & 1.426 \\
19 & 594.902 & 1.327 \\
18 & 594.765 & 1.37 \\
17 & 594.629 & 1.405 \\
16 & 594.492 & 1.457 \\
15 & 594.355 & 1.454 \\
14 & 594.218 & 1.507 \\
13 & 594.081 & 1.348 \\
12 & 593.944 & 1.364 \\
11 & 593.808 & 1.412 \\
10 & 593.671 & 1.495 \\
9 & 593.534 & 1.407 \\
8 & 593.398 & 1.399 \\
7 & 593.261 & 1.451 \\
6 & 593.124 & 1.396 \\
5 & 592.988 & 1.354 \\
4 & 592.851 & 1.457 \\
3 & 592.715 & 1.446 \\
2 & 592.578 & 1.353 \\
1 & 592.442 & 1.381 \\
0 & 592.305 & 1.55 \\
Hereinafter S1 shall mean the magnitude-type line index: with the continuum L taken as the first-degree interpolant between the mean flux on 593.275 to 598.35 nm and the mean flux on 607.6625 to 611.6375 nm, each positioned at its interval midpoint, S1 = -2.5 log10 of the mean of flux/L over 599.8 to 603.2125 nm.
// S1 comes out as 0.01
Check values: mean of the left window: 1.4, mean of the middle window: 1.36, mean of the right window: 1.34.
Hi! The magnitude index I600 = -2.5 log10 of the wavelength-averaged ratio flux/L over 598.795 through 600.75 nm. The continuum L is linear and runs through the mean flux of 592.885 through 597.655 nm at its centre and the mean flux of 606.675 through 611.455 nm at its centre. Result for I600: 0.02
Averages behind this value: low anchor 1.41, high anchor 1.35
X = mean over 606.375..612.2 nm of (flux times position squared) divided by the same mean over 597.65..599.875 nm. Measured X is 1.03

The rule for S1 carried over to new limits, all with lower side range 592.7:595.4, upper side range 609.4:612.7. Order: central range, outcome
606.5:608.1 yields -0.036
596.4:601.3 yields 0.006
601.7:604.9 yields 0.002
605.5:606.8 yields -0.015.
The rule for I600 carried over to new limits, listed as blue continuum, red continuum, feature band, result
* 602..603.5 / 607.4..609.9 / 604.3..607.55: -0.02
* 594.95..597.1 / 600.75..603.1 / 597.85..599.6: 0.01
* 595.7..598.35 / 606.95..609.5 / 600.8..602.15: 0.00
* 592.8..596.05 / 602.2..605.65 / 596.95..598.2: 0.00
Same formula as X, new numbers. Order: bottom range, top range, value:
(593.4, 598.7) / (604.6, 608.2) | 1.02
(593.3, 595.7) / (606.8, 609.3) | 1.02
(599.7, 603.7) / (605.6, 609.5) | 1.03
